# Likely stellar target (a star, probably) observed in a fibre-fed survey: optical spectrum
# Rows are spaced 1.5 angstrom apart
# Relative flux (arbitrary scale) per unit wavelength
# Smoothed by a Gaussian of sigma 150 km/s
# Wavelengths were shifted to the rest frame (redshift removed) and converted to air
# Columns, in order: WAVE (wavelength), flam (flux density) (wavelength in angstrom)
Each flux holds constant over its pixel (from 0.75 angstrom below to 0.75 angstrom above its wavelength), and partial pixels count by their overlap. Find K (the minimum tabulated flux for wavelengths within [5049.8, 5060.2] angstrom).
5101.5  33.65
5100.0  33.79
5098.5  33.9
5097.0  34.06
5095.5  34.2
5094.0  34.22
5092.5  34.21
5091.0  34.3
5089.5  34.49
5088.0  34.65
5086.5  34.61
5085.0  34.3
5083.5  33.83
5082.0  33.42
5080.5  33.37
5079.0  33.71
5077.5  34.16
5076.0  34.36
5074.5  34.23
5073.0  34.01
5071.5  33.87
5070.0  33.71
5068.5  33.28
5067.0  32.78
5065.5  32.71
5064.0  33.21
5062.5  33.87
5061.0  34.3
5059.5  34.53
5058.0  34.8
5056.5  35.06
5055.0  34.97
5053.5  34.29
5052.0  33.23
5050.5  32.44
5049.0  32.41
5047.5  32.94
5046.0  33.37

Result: 32.44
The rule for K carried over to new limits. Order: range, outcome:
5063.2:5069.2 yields 32.71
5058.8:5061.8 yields 34.3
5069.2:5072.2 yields 33.71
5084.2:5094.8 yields 34.21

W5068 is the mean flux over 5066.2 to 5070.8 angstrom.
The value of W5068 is 33.3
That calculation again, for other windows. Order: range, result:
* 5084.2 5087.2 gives 34.4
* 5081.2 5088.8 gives 34.2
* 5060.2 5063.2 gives 34.1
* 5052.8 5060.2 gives 34.7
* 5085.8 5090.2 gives 34.6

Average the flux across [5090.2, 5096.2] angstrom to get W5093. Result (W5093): 34.2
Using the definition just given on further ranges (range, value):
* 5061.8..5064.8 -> 33.5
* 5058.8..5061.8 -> 34.4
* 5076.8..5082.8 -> 33.7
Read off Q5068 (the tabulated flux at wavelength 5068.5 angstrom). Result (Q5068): 33.28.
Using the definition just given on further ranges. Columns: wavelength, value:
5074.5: 34.23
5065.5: 32.71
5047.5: 32.94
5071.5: 33.87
